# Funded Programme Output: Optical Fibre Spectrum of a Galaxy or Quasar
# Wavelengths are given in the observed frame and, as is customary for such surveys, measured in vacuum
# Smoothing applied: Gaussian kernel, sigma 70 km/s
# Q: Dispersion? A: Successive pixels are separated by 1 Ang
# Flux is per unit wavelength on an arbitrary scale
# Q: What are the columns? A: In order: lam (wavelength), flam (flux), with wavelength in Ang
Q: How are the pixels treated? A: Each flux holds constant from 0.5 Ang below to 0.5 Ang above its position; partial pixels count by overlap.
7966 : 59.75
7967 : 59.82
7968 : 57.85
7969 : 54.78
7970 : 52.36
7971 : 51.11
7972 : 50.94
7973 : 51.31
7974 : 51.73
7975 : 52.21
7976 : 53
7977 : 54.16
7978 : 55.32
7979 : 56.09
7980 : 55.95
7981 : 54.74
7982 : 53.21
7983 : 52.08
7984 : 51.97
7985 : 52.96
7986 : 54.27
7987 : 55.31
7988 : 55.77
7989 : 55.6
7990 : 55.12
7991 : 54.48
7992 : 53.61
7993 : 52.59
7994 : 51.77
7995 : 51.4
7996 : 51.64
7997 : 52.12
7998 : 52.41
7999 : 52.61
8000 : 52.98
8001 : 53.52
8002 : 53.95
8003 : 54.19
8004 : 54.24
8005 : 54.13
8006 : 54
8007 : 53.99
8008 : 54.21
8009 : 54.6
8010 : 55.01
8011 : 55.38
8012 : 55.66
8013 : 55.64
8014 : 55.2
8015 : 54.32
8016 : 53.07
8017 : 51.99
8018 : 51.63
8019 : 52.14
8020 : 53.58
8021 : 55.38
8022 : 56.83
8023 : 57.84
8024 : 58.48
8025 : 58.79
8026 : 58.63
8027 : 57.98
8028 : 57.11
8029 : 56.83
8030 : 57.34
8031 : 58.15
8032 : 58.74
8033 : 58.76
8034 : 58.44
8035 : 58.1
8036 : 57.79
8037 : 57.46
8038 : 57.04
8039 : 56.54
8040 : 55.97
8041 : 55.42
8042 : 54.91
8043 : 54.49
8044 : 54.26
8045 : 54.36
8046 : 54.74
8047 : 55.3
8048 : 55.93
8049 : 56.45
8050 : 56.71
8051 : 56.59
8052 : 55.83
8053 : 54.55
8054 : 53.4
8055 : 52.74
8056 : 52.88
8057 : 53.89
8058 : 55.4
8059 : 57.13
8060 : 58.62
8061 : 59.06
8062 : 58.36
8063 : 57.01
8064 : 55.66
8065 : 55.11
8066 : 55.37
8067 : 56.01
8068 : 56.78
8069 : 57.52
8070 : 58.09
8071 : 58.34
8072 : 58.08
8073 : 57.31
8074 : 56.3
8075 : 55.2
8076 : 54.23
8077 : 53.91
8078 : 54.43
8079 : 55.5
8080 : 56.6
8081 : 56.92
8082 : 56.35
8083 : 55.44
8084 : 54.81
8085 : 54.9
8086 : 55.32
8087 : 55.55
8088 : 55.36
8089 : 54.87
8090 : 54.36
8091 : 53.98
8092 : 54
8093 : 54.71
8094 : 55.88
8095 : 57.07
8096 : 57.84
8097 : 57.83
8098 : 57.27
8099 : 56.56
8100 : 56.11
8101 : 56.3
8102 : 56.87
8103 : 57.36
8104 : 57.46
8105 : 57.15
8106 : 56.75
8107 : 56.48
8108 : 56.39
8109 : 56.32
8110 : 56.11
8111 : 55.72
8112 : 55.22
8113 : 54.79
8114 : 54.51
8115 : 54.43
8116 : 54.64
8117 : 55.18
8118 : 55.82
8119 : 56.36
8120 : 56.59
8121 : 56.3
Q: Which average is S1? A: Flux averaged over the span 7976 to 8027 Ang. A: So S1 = 54.3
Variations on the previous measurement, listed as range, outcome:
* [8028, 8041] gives 57.5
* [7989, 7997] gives 53.1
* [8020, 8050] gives 56.8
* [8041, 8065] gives 55.6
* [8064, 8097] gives 55.8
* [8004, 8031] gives 55.4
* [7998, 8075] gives 55.8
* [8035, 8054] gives 55.8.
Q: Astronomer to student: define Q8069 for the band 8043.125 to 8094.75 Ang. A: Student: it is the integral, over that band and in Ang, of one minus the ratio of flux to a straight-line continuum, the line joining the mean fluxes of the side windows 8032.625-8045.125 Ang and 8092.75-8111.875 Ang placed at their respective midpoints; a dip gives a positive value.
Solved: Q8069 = 0.79 Ang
